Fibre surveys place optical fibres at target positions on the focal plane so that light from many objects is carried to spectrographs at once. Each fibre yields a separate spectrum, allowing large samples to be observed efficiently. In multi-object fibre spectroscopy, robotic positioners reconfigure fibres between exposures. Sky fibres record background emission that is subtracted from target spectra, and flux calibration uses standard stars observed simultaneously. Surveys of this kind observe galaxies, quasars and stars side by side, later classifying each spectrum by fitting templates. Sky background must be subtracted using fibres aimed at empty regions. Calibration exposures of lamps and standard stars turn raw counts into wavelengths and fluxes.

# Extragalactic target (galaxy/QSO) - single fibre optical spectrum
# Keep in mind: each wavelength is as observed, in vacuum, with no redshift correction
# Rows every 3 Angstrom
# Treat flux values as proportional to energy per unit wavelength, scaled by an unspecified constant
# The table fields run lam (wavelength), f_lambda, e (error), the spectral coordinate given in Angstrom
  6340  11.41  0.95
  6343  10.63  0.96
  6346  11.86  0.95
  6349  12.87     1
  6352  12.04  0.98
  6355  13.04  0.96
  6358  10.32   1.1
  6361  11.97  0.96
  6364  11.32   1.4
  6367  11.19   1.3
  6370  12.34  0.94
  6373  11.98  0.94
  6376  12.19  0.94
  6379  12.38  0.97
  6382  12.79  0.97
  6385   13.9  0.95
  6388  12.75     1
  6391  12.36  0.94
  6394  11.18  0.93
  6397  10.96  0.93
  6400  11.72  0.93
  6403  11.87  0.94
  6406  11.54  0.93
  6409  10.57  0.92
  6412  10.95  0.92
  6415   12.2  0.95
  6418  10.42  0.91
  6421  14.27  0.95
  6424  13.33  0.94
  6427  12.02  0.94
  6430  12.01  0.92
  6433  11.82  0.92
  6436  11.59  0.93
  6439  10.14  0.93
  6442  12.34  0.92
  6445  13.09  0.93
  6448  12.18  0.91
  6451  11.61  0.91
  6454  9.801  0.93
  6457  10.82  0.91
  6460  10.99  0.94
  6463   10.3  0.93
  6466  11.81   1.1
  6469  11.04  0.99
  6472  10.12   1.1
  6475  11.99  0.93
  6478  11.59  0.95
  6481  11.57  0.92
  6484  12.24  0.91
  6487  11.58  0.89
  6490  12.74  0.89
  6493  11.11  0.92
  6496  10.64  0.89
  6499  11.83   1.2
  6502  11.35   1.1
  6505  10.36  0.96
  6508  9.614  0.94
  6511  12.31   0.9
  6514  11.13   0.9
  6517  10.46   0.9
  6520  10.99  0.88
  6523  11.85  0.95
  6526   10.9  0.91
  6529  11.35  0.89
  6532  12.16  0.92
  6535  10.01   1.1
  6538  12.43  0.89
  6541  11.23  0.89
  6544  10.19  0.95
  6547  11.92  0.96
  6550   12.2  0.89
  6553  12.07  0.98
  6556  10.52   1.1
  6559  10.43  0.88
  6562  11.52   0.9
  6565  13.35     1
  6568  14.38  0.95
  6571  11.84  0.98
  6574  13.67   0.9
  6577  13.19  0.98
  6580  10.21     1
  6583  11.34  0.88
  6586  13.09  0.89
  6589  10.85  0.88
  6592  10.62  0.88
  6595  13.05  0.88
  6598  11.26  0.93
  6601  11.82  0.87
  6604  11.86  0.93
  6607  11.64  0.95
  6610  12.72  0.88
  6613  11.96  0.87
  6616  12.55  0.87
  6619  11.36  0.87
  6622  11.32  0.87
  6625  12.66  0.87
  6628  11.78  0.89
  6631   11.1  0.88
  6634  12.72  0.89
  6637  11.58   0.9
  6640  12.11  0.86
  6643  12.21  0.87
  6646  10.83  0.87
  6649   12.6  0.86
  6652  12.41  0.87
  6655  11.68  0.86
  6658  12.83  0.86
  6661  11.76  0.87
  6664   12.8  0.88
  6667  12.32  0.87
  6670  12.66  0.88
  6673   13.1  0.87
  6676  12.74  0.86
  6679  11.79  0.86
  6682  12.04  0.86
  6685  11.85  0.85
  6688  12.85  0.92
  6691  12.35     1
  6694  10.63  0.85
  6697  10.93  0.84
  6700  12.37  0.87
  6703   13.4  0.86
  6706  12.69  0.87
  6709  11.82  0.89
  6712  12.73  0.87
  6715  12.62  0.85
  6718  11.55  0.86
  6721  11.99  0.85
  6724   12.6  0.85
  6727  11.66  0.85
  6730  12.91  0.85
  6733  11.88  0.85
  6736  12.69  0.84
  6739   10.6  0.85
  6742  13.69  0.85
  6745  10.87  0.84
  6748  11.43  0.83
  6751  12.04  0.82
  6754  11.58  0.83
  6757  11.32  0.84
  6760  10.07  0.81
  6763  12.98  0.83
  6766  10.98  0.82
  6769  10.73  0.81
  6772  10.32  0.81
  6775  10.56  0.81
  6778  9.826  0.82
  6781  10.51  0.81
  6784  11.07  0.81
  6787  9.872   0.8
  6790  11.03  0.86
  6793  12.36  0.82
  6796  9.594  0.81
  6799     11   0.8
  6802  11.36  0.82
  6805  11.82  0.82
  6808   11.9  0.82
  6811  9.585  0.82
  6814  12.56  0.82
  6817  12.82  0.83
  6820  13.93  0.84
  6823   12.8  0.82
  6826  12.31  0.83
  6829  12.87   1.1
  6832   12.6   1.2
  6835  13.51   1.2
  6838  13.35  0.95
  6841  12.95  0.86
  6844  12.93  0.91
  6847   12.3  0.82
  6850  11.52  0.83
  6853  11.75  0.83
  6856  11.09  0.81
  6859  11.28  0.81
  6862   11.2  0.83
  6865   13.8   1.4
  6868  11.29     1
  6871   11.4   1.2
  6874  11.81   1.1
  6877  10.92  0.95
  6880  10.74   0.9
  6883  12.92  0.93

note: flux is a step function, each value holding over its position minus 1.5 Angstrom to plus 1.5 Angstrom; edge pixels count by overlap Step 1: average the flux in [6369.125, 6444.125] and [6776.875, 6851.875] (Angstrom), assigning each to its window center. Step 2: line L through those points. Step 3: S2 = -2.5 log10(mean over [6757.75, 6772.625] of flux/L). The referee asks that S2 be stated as 0.08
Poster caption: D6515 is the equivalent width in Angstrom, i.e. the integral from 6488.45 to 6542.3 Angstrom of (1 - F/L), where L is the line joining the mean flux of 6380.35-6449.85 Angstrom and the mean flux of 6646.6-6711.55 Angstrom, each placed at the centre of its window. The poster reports 3.8 Angstrom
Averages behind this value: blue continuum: 12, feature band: 11.2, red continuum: 12.3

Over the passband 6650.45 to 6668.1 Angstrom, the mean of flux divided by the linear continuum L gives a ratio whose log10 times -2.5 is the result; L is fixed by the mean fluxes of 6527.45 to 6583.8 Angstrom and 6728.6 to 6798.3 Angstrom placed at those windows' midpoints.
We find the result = -0.071 mag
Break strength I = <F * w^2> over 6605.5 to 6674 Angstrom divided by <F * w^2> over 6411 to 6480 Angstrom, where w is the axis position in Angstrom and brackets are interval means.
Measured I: 1.1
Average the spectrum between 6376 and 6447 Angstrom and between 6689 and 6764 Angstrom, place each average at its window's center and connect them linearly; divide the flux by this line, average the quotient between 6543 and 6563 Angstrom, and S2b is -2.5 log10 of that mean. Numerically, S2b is 0.07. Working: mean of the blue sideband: 12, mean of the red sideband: 12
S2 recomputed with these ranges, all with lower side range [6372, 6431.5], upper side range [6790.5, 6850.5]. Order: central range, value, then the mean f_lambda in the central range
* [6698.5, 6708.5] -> -0.049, 12.7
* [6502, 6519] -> 0.120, 10.8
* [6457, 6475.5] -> 0.105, 11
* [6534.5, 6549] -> 0.078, 11.3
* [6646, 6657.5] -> 0.004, 12.1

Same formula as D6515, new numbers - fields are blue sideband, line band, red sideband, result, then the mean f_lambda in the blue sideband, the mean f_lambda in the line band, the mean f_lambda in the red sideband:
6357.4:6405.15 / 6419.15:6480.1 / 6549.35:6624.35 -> 1.71 Angstrom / 12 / 11.6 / 12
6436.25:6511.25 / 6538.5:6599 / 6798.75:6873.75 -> -1.69 Angstrom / 11.3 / 11.9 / 12.2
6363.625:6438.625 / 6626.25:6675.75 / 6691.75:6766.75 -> -0.95 Angstrom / 12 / 12.2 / 11.9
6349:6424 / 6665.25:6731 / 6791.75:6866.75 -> -0.94 Angstrom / 12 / 12.3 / 12.1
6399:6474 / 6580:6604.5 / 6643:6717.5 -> 0.71 Angstrom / 11.5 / 11.6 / 12.2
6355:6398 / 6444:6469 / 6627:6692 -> 1.65 Angstrom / 12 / 11.3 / 12.2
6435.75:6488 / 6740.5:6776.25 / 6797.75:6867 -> 1.98 Angstrom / 11.4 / 11.4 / 12.2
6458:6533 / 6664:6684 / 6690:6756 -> -0.98 Angstrom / 11.3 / 12.5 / 12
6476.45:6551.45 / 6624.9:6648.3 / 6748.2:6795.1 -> -1.39 Angstrom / 11.4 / 11.9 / 11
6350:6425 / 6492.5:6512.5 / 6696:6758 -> 1.64 Angstrom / 12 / 11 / 12.1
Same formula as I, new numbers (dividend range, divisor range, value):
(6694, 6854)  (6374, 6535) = 1.12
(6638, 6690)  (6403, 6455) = 1.12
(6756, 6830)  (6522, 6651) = 1.02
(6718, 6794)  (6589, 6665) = 0.99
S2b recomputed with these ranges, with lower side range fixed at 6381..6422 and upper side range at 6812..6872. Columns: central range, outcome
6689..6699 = 0.07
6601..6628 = 0.02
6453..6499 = 0.07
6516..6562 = 0.08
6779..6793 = 0.15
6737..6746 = 0.04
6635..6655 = 0.02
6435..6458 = 0.05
